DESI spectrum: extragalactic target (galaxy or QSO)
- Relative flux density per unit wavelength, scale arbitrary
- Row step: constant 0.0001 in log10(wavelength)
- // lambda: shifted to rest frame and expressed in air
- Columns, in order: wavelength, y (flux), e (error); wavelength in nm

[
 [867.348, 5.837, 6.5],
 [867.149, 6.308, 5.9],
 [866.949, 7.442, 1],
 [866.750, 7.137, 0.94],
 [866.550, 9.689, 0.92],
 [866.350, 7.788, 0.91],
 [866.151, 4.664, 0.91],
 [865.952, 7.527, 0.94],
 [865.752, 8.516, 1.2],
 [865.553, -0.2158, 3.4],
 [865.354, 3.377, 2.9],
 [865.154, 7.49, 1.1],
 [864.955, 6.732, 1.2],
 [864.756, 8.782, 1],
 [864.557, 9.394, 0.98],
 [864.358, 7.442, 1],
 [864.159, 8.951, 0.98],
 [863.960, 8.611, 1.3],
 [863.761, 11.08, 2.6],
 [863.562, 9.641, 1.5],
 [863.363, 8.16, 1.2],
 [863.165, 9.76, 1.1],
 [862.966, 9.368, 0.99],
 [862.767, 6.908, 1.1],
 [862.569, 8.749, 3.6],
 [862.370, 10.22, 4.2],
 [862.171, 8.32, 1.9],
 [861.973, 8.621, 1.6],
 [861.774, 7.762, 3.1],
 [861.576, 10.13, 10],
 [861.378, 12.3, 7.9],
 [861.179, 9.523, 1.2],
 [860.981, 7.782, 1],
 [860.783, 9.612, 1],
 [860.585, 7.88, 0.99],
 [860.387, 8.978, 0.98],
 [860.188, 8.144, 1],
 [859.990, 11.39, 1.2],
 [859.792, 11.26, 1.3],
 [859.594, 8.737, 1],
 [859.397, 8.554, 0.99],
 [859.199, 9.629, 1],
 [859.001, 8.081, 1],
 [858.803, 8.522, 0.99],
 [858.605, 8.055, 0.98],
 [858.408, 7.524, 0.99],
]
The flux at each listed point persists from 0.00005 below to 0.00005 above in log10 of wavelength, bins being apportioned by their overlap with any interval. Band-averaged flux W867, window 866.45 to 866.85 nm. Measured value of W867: 8.41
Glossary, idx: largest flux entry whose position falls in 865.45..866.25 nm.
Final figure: 8.516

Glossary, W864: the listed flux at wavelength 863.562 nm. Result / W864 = 9.641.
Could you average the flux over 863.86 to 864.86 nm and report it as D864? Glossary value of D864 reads 8.63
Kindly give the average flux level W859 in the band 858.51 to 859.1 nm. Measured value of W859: 8.21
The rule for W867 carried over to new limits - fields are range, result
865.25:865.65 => 1.64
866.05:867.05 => 7.35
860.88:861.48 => 9.87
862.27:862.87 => 8.62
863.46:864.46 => 9.14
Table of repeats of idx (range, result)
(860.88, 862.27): 12.3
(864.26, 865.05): 9.394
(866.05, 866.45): 7.788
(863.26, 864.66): 11.08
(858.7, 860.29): 11.39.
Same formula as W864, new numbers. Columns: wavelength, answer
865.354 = 3.377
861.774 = 7.762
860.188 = 8.144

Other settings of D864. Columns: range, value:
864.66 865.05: 7.76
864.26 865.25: 7.97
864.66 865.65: 5.23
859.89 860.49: 9.48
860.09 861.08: 8.48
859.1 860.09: 9.92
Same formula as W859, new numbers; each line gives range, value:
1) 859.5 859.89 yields 10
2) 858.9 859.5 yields 8.76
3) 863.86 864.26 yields 8.78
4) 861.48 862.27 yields 8.71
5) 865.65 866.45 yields 7.1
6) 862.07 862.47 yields 9.26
